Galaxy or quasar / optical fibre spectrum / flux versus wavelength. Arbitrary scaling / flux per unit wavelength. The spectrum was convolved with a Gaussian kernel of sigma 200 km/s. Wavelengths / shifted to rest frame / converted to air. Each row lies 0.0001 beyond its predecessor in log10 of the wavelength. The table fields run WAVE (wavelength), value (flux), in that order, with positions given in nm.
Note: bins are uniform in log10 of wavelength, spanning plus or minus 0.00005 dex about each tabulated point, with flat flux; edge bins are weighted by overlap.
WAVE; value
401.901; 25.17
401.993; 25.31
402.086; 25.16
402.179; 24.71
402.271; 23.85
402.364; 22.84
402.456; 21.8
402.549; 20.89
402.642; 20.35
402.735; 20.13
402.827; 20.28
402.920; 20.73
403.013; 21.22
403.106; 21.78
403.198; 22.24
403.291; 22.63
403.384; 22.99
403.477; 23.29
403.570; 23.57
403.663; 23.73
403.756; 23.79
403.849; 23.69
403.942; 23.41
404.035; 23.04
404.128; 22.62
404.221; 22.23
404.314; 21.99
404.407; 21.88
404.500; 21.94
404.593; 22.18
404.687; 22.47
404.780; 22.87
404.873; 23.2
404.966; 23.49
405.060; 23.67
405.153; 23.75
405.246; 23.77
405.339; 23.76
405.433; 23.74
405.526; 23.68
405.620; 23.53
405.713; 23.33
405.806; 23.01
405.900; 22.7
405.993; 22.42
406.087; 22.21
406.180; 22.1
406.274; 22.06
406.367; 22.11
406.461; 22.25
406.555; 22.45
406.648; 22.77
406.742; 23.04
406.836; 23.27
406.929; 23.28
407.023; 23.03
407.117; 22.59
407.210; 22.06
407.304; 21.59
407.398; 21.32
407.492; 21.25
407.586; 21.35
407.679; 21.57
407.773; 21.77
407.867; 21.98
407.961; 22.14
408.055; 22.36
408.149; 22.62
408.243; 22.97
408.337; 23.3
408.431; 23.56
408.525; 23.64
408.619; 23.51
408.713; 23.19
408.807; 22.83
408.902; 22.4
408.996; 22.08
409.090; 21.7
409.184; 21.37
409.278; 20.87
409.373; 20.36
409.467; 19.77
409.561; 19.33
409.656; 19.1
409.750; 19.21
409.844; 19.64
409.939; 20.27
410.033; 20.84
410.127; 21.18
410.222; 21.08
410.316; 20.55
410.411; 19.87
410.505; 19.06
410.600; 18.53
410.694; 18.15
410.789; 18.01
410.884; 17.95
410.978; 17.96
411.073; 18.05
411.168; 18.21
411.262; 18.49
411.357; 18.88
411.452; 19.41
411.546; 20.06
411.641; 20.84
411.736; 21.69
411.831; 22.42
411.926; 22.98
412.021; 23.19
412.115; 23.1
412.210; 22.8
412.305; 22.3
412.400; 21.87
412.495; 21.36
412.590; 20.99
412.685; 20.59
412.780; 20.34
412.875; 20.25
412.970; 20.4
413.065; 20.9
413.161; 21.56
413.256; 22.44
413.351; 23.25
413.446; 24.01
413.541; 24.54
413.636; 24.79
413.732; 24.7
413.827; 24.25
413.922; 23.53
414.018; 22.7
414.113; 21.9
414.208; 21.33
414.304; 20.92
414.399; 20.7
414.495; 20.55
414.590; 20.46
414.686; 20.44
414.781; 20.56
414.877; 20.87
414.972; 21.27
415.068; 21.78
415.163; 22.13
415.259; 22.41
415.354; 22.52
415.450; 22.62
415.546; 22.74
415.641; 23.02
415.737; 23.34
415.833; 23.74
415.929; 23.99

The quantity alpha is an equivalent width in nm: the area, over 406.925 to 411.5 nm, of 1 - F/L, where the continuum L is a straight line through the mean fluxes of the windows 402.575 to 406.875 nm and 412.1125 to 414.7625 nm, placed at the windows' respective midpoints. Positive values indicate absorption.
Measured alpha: 0.29 nm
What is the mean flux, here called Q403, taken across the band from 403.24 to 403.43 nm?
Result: 22.8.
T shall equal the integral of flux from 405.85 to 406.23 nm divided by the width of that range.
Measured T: 22.3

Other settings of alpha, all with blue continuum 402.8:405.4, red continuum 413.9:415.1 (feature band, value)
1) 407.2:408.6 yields 0.00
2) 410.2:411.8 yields 0.19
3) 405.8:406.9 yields -0.01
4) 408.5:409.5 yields 0.00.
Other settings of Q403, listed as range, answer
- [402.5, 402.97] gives 20.5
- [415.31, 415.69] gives 22.7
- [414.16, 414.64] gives 20.8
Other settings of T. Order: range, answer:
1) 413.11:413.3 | 21.9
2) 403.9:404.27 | 22.8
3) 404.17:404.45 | 22.1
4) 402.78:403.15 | 21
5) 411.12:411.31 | 18.4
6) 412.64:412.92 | 20.4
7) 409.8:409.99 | 20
